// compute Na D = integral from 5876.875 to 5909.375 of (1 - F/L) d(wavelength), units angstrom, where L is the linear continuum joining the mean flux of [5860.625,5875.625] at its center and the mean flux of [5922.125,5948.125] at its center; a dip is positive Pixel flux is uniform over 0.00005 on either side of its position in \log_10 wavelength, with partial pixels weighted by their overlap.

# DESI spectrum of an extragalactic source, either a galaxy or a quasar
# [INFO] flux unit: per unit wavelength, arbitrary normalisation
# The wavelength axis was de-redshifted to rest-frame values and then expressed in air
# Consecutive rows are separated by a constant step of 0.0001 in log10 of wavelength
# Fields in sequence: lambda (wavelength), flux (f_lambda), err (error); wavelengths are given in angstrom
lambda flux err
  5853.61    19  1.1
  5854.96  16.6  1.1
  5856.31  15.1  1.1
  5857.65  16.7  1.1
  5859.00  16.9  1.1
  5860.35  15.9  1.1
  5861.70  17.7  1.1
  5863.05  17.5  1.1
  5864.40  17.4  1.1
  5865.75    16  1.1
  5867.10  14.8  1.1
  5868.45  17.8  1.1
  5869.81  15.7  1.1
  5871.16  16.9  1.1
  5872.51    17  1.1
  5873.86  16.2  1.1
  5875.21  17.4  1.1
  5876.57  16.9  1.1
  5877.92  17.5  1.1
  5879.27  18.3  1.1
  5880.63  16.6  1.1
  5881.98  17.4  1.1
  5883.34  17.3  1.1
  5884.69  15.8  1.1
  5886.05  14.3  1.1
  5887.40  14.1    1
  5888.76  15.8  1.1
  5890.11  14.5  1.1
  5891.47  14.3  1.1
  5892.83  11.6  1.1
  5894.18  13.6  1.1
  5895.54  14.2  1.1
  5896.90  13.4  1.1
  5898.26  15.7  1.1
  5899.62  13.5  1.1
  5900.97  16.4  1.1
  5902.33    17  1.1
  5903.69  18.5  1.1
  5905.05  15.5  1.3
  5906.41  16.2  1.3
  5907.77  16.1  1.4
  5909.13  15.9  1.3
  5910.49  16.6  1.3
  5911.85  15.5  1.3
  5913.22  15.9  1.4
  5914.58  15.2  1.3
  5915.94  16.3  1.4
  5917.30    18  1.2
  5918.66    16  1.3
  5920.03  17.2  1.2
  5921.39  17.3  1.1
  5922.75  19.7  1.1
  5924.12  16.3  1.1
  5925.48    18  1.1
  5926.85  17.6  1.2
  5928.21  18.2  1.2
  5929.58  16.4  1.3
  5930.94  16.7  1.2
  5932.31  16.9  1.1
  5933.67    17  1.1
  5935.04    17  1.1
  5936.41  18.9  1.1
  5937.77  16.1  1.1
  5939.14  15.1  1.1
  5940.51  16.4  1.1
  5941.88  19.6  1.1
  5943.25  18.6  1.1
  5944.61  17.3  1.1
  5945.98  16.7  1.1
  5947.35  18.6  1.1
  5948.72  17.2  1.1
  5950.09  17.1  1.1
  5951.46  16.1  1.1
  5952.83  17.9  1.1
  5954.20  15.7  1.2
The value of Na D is 2.7 angstrom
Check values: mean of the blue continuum 16.7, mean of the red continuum 17.4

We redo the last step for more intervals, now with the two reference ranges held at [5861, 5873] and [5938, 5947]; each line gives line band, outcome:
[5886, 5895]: 1.5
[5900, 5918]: 0.7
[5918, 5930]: -0.2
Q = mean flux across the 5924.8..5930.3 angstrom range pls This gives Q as 17.5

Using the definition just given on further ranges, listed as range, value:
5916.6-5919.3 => 17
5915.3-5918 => 17.2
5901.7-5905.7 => 17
